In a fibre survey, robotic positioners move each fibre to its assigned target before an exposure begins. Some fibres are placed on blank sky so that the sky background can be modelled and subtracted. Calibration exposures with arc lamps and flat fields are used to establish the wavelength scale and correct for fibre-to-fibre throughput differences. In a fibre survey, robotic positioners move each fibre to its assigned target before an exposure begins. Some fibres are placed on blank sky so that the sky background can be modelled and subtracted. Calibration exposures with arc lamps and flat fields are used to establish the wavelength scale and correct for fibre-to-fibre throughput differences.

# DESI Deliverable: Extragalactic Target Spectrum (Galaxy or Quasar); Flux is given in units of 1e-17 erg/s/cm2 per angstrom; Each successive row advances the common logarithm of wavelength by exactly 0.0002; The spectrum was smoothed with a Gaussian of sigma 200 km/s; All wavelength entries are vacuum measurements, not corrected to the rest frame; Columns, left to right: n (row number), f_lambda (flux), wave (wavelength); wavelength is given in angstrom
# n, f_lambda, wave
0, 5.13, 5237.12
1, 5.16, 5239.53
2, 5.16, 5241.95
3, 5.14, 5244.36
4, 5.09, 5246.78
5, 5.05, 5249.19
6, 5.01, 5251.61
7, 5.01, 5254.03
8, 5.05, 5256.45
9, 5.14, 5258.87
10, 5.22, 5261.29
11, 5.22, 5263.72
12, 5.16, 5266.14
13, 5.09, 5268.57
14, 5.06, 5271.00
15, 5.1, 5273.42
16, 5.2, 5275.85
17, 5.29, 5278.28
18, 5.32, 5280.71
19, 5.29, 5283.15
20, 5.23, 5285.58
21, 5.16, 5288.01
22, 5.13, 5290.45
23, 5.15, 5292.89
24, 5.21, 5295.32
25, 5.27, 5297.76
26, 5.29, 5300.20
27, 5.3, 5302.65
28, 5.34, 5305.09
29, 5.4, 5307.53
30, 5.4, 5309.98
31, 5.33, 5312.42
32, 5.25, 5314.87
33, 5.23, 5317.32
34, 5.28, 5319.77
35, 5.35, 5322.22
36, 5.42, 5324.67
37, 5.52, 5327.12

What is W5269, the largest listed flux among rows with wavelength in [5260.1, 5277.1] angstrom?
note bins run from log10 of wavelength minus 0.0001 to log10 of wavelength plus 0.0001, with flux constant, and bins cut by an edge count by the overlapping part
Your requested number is 5.22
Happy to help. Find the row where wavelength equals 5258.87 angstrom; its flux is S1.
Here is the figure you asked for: 5.14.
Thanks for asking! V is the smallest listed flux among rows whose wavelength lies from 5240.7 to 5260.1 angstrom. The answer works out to 5.01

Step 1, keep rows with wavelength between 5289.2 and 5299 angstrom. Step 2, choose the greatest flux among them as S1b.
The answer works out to 5.27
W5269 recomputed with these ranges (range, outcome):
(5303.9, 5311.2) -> 5.4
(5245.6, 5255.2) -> 5.09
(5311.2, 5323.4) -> 5.35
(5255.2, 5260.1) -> 5.14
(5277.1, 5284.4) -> 5.32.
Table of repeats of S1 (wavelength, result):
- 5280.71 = 5.32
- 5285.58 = 5.23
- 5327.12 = 5.52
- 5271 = 5.06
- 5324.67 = 5.42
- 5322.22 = 5.35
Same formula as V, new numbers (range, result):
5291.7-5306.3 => 5.15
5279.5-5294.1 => 5.13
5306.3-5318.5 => 5.23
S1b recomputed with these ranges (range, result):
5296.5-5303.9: 5.3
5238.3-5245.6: 5.16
